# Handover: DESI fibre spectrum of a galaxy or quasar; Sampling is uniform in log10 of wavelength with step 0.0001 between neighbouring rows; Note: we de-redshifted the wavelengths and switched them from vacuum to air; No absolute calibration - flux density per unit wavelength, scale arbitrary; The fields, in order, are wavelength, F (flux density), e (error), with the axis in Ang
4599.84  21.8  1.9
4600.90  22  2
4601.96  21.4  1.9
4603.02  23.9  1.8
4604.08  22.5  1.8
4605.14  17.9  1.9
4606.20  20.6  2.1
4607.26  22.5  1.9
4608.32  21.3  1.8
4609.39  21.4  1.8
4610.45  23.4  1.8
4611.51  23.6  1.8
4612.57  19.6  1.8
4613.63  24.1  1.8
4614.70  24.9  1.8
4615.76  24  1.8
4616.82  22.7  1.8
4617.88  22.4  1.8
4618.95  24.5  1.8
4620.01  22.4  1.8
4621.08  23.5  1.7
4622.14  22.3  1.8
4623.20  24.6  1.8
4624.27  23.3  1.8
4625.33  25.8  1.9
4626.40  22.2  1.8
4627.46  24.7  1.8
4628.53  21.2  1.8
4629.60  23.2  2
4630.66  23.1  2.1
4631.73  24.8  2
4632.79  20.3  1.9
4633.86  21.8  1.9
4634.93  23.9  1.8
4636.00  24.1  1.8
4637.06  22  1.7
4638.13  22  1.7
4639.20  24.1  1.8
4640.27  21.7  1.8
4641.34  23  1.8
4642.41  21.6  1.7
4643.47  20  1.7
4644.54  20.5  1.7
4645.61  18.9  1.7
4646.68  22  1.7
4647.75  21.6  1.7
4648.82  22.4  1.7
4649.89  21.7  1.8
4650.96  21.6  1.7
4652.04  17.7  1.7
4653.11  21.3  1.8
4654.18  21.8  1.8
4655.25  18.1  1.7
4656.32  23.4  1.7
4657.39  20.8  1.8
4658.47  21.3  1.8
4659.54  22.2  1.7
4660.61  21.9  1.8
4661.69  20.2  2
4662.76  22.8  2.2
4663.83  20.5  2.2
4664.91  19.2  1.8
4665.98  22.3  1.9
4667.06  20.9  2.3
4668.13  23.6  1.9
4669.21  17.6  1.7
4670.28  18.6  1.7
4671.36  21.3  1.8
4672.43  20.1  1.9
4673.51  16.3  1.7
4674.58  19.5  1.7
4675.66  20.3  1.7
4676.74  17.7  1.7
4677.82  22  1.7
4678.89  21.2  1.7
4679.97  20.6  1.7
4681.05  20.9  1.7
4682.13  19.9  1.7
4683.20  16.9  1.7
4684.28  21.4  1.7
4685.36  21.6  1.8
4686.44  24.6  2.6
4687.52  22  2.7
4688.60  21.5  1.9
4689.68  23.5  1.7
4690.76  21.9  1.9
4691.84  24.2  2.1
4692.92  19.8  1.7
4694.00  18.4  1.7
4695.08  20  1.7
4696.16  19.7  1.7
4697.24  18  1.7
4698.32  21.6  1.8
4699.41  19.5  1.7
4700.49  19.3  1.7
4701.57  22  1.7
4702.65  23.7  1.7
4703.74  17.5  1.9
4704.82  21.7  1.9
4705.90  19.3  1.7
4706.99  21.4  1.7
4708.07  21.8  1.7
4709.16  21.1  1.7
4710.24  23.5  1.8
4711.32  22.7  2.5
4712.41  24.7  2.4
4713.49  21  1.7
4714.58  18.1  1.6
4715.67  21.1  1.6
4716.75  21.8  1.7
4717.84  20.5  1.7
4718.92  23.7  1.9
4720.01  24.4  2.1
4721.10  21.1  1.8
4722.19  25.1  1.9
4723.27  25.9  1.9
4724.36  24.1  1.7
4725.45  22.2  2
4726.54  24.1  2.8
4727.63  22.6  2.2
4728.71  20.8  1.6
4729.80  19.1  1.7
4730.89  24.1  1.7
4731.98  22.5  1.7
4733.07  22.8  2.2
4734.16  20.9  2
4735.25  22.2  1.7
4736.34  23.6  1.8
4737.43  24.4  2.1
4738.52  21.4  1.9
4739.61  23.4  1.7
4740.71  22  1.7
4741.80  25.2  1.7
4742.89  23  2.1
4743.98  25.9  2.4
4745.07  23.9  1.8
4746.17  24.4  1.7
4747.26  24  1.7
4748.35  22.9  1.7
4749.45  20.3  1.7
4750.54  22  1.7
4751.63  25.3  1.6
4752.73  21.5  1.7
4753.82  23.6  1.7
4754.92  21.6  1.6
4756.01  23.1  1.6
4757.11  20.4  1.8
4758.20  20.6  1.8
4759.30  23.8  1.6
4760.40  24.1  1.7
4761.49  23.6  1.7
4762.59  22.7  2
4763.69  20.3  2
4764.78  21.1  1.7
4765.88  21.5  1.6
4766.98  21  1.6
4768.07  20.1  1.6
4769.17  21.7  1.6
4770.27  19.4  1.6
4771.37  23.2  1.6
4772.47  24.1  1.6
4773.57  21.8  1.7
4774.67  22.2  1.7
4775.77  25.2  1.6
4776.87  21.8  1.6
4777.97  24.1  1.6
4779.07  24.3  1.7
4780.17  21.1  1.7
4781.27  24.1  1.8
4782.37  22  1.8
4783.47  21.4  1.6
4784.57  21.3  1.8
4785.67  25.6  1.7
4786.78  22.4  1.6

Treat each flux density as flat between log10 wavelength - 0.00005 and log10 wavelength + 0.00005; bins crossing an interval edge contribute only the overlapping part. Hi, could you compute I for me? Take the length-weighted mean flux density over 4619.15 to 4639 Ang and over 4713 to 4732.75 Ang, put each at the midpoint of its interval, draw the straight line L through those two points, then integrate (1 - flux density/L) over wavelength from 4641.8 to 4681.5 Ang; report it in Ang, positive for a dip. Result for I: 3.8 Ang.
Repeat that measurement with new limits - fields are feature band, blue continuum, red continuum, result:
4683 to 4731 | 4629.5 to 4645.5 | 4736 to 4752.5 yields 2.89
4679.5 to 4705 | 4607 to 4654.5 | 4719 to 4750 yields 2.22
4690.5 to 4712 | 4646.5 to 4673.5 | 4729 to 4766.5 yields 0.85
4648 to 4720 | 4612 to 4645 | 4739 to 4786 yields 5.83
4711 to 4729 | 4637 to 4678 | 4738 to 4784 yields -0.57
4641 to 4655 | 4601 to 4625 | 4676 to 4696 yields 0.53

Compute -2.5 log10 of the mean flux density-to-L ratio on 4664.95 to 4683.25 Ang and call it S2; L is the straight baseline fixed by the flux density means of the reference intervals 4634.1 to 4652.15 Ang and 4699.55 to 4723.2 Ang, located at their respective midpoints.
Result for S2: 0.09 mag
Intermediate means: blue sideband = 21.8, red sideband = 21.7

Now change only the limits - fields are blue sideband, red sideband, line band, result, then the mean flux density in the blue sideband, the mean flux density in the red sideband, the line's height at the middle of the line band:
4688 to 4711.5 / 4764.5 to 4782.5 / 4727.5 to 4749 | -0.062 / 21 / 22.3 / 21.7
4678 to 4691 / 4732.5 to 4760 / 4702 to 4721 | 0.019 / 21.3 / 22.9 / 22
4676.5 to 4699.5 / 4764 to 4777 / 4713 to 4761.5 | -0.061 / 20.8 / 21.9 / 21.5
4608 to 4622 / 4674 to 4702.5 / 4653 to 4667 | 0.019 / 22.9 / 20.7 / 21.6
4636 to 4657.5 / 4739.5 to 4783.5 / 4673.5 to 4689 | 0.062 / 21.4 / 22.6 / 21.8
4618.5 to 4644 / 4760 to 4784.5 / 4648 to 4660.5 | 0.082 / 22.9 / 22.3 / 22.8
